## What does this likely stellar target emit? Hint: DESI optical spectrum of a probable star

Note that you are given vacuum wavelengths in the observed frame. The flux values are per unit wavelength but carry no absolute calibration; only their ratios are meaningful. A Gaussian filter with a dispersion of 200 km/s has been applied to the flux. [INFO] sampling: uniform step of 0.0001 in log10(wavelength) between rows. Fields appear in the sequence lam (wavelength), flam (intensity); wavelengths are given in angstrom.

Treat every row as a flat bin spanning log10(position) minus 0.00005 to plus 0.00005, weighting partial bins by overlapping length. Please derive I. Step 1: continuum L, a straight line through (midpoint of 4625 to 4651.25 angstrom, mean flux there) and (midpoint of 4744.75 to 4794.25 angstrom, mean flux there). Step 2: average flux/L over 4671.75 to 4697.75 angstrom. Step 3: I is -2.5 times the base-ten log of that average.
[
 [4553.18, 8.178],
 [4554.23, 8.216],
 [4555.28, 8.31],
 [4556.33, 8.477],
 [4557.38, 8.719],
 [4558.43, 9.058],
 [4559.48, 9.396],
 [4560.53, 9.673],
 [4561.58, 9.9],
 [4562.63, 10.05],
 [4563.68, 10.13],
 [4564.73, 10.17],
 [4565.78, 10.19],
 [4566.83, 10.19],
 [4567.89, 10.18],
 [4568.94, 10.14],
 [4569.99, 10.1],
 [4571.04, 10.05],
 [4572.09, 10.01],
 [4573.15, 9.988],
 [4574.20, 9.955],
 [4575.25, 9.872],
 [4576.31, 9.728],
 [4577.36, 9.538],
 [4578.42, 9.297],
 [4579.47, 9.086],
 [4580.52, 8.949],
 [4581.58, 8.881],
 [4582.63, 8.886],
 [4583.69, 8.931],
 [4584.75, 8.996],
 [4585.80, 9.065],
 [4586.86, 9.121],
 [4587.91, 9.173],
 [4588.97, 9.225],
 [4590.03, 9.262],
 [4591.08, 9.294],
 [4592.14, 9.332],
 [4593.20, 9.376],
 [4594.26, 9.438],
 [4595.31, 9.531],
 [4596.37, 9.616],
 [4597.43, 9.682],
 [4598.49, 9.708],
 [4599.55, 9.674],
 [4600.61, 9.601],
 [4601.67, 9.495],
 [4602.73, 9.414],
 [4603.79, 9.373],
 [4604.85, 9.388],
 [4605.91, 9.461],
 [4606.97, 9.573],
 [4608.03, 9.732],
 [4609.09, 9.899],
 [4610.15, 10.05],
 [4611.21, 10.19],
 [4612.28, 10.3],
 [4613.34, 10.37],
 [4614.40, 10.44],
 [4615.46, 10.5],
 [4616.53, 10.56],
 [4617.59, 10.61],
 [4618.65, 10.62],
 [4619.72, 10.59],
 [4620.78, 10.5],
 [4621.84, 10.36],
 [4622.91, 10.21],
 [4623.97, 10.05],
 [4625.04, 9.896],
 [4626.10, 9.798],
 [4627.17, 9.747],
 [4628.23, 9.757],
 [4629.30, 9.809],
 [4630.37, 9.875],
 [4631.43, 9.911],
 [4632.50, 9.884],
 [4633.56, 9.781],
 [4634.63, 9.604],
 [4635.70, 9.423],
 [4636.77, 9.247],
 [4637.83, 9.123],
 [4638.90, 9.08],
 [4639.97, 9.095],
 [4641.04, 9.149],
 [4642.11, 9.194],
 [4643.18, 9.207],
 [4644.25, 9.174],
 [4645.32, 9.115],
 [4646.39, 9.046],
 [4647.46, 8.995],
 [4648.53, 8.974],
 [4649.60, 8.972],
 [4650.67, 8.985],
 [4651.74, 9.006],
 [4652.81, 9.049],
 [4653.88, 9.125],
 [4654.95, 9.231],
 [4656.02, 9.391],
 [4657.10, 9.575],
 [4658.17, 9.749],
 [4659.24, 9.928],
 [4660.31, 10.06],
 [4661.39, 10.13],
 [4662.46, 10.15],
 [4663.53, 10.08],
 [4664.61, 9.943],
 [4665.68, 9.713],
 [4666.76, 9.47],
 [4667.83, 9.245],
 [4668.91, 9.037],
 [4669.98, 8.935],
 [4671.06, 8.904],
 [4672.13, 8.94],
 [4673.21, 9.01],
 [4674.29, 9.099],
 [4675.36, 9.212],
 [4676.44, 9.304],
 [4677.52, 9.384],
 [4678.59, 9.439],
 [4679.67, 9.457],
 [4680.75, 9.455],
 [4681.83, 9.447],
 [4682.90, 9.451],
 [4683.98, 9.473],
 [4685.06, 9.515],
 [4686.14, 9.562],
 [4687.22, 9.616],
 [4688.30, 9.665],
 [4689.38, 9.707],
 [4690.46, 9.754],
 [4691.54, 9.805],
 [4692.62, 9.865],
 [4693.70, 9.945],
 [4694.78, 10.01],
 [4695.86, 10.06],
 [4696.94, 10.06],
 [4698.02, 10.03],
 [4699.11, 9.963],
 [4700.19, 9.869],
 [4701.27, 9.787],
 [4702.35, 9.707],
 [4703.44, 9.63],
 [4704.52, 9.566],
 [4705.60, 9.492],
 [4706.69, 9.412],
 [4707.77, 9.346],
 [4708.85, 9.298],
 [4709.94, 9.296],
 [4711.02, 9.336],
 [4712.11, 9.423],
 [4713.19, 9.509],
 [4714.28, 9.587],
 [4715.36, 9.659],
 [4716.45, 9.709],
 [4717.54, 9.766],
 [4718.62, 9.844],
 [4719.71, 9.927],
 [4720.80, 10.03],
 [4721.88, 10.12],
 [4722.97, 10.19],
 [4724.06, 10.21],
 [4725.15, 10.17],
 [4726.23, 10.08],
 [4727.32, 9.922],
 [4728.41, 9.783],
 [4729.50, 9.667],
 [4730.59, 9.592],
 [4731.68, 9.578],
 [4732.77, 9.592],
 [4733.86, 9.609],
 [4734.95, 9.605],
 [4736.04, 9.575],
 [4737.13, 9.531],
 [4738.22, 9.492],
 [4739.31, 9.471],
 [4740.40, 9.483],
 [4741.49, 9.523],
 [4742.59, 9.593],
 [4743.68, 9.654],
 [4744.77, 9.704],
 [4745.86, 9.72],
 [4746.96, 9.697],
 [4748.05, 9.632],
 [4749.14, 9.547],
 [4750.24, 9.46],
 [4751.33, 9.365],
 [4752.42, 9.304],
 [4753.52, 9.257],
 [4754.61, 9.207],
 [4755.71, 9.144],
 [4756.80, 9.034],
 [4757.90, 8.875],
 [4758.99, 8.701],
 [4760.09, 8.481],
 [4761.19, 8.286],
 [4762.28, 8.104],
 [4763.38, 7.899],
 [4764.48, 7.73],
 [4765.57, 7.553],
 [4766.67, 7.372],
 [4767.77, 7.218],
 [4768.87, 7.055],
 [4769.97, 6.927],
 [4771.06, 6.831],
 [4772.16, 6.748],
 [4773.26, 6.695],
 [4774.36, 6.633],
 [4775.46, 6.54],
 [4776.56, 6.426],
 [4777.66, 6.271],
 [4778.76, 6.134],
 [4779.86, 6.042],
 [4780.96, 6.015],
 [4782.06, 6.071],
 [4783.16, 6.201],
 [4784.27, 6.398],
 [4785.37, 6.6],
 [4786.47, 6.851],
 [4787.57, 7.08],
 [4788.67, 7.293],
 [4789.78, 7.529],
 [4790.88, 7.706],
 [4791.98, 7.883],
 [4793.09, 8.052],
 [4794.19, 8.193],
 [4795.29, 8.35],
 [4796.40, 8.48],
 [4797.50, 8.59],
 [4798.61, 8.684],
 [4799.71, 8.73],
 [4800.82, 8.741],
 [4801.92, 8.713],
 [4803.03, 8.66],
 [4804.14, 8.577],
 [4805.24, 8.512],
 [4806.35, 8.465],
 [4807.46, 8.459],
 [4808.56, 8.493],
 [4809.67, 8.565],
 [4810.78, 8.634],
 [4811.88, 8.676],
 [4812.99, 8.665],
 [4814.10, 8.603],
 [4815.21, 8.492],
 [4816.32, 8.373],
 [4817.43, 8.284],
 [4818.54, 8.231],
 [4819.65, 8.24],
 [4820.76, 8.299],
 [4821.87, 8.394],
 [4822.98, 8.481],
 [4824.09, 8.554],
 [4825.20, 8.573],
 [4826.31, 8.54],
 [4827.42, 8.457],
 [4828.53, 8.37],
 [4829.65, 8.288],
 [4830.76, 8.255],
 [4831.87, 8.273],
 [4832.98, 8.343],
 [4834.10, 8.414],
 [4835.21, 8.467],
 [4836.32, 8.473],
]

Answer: -0.09 mag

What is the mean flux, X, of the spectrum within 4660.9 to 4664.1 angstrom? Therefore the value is 10.1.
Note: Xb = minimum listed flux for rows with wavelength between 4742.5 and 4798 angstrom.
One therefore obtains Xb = 6.015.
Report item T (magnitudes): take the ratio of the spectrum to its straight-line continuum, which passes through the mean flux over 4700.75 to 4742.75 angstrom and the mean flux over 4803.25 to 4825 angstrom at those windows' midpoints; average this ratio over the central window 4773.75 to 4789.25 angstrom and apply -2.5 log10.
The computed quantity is 0.35 mag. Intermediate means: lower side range 9.67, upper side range 8.48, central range 6.47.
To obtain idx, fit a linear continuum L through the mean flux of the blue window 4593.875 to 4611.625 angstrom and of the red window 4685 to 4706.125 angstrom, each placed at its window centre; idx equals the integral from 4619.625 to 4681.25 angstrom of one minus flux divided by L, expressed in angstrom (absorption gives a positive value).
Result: 1.5 angstrom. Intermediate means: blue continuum 9.64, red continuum 9.79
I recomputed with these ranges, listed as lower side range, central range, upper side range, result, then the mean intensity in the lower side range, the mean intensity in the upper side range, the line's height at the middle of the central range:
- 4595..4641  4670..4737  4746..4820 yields -0.09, 9.84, 7.98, 8.88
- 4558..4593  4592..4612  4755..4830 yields -0.03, 9.57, 7.87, 9.36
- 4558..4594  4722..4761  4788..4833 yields -0.09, 9.56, 8.38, 8.73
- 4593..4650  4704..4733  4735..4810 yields -0.12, 9.71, 8.15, 8.71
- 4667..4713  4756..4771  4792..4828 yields 0.12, 9.51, 8.48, 8.88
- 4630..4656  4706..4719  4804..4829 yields -0.07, 9.26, 8.48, 8.95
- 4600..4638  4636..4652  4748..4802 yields 0.06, 9.93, 7.75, 9.58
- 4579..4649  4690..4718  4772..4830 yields -0.11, 9.6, 7.85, 8.76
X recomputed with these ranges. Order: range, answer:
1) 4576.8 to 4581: 9.24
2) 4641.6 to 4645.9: 9.17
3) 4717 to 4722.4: 9.95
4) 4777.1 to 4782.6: 6.11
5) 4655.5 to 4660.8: 9.74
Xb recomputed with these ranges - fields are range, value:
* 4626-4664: 8.972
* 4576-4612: 8.881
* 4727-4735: 9.578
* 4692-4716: 9.296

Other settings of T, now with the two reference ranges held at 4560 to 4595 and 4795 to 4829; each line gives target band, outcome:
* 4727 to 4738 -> -0.089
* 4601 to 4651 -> -0.040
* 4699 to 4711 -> -0.065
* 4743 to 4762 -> -0.053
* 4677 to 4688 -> -0.045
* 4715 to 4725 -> -0.117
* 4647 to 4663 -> -0.024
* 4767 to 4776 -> 0.260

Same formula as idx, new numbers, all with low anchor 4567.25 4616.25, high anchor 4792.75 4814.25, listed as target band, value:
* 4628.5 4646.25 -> -0.1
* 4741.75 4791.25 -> 5.1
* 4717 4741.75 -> -2.4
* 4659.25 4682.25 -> -0.6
